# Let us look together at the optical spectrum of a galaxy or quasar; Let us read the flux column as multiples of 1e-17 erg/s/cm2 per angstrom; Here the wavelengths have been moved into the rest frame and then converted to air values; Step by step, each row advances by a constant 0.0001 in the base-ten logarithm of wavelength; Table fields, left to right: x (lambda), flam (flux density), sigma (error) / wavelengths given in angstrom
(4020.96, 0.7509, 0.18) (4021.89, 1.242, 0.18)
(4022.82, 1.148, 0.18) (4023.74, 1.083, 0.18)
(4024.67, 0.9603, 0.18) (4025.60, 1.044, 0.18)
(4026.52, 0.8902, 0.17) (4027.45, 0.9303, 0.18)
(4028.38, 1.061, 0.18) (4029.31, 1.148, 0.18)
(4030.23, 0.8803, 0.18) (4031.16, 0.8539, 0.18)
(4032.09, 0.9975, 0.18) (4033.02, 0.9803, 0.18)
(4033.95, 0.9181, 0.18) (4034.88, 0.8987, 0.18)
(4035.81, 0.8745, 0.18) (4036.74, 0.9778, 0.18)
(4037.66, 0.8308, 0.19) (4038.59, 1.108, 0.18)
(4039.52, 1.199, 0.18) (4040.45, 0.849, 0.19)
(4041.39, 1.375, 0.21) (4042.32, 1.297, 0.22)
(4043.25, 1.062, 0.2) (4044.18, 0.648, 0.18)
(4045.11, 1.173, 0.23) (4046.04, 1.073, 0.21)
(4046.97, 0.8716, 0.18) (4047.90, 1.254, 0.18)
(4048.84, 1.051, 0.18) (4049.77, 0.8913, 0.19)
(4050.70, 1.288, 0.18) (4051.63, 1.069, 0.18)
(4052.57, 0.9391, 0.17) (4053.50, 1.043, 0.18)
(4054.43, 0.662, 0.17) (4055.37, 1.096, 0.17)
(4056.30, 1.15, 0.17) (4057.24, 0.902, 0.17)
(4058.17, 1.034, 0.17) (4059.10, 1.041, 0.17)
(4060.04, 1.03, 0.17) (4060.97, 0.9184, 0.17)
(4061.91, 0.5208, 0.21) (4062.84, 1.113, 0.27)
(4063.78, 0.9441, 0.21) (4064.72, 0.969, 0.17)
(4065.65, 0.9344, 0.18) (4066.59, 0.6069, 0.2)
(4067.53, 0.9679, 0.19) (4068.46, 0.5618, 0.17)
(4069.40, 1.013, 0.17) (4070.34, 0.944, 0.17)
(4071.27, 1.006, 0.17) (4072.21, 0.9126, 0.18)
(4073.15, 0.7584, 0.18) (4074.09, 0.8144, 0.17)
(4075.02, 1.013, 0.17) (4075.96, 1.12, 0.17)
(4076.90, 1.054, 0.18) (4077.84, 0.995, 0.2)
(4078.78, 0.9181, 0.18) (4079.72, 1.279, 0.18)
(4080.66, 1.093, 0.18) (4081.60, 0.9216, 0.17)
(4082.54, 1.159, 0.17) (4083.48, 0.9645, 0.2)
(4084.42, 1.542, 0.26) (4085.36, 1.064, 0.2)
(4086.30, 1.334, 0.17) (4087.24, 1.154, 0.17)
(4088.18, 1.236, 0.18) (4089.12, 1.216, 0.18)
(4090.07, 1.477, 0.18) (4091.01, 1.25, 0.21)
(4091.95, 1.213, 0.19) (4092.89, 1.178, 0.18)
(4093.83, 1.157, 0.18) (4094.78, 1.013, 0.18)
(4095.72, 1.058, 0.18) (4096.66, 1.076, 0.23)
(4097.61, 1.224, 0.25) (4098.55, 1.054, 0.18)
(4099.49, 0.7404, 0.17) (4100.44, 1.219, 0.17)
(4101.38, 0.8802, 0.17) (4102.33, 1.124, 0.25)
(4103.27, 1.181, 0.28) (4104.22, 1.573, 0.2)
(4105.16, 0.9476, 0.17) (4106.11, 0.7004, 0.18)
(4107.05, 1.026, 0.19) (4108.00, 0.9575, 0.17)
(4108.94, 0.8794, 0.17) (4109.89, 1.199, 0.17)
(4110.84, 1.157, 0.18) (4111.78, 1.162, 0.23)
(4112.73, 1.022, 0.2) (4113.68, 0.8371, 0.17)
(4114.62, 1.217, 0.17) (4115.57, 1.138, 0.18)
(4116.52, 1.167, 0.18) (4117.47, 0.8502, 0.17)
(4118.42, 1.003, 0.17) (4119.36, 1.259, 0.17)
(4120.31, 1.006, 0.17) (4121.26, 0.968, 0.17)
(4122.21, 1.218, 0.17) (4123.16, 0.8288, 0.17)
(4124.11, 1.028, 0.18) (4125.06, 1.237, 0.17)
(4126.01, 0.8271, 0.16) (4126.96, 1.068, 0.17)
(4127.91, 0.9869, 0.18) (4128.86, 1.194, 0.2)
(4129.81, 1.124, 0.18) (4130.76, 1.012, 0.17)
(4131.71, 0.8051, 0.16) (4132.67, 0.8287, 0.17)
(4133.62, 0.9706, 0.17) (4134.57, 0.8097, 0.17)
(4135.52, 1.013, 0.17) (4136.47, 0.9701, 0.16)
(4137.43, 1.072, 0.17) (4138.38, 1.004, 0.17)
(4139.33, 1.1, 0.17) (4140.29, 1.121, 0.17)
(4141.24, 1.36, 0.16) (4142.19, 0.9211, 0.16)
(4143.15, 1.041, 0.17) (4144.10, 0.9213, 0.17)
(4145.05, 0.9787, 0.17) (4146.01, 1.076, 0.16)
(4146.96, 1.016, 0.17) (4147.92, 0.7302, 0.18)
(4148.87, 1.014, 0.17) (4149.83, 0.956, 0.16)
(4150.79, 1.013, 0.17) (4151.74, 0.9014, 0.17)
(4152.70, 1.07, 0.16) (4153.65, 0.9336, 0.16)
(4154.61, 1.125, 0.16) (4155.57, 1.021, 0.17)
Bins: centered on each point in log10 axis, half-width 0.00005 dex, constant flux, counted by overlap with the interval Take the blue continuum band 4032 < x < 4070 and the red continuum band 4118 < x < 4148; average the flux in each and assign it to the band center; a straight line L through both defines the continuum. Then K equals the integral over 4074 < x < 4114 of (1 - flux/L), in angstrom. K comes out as -4.0 angstrom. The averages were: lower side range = 0.978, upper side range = 1.02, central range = 1.1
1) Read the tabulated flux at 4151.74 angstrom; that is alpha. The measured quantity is 0.9014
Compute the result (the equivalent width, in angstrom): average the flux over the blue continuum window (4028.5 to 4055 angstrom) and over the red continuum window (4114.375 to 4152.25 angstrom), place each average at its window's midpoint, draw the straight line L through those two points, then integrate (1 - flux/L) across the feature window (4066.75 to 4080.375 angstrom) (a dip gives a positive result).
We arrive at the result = 0.86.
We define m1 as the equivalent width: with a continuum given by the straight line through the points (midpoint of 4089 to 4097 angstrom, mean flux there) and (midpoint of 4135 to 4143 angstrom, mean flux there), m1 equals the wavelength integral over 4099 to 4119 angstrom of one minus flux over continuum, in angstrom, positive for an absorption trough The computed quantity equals 1.6 angstrom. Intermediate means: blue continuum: 1.18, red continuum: 1.07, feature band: 1.05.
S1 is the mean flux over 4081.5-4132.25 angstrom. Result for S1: 1.09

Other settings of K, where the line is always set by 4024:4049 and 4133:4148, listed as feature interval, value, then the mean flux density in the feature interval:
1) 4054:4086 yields 1.12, 0.974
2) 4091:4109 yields -1.10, 1.07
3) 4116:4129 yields -0.40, 1.04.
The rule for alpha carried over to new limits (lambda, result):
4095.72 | 1.058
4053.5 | 1.043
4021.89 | 1.242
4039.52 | 1.199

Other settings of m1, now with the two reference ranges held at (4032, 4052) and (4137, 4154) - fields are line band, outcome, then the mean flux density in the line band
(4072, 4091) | -1.5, 1.11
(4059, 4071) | 1.6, 0.887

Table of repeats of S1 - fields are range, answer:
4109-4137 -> 1.03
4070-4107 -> 1.09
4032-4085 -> 0.994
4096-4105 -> 1.11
